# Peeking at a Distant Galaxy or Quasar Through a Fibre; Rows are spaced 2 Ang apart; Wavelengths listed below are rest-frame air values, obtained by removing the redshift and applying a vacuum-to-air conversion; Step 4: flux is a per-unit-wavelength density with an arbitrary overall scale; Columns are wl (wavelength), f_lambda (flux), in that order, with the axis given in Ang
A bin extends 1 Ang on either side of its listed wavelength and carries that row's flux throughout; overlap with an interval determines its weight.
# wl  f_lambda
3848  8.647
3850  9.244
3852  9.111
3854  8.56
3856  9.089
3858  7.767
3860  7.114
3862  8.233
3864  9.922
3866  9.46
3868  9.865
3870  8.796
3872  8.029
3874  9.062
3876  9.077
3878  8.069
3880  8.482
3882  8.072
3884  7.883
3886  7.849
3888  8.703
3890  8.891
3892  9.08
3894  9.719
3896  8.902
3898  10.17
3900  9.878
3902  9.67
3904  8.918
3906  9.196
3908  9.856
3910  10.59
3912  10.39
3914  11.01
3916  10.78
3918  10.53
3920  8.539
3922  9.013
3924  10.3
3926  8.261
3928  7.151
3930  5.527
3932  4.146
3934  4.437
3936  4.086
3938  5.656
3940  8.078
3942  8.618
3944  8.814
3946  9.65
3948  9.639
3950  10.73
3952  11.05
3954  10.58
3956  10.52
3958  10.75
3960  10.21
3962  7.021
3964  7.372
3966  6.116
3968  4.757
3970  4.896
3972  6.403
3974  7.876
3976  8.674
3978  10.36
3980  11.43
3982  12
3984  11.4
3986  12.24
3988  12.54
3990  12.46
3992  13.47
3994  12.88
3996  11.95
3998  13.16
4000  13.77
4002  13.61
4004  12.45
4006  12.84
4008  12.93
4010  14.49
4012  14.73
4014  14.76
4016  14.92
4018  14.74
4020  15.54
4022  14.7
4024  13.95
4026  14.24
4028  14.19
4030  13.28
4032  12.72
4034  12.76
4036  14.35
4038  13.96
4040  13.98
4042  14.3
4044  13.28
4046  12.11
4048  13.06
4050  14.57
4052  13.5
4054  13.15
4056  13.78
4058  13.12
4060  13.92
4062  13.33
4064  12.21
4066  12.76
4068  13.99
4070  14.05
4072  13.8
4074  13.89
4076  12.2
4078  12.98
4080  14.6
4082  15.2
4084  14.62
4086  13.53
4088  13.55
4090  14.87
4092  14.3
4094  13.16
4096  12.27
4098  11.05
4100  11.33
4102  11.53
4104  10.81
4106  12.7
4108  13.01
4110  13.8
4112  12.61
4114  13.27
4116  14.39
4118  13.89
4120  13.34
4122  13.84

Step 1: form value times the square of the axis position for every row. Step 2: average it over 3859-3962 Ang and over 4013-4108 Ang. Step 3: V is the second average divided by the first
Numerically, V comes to 1.65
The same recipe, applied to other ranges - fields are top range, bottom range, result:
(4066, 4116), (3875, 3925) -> 1.56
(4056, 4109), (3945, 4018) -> 1.26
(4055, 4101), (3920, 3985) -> 1.72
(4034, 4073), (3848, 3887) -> 1.72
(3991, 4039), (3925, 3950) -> 2.00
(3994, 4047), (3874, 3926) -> 1.57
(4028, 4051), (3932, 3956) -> 1.72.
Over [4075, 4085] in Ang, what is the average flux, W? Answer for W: 13.9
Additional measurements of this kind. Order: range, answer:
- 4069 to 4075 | 13.9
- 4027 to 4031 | 13.7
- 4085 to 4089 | 13.5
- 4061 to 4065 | 12.8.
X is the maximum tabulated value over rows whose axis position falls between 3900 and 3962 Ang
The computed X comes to 11.05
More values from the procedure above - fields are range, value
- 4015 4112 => 15.54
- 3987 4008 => 13.77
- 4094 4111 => 13.8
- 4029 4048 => 14.35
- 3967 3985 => 12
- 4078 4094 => 15.2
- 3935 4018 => 14.92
